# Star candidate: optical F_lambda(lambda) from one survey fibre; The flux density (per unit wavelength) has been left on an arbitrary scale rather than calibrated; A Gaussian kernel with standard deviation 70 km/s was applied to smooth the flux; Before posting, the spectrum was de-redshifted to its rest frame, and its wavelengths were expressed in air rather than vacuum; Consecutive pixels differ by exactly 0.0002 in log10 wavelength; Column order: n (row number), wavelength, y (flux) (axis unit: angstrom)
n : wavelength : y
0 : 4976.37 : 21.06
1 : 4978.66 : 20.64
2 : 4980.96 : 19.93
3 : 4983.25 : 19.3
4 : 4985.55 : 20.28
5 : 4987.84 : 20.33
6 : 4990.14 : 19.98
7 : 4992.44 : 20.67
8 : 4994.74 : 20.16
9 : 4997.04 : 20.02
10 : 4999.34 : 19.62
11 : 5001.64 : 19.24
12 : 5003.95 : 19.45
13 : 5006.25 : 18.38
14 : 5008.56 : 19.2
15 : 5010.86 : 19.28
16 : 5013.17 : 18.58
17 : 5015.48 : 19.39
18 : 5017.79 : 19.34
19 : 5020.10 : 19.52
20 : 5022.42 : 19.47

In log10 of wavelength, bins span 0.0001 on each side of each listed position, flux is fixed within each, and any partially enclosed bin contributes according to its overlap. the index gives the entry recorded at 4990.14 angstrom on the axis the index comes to 19.98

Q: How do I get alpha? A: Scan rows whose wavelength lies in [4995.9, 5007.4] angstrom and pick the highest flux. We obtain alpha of 20.02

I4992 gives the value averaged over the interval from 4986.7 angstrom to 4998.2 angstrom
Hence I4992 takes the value 20.2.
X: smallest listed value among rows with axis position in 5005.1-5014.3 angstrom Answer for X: 18.38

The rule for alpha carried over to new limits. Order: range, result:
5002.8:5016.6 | 19.45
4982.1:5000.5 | 20.67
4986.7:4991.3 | 20.33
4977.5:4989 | 20.64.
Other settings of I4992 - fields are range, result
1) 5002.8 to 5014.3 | 19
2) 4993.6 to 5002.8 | 19.8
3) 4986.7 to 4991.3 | 20.1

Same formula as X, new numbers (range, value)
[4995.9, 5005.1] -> 19.24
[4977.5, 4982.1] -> 19.93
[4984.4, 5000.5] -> 19.62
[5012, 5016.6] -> 18.58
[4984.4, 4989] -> 20.28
